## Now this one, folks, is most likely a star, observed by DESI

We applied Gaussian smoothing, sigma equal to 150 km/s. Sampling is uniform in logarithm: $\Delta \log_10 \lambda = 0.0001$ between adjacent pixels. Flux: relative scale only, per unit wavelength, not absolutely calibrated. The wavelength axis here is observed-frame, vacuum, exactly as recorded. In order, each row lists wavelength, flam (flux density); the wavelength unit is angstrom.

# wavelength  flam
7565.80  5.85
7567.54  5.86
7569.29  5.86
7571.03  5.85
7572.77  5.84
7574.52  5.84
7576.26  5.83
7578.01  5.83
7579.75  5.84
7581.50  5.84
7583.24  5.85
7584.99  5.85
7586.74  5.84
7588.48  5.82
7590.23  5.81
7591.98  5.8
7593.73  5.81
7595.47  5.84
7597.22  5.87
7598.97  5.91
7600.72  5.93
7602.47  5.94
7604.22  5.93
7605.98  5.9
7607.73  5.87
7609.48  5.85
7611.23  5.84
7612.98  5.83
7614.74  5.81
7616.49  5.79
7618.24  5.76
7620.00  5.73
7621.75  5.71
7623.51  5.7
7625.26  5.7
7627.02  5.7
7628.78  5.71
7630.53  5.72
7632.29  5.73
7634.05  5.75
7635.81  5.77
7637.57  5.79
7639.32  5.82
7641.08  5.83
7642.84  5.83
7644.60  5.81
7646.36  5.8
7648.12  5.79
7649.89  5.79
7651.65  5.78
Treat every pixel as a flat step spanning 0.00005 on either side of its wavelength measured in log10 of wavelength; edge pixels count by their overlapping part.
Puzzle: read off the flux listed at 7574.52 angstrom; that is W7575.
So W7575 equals 5.84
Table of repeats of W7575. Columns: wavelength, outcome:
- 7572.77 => 5.84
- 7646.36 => 5.8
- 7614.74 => 5.81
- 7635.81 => 5.77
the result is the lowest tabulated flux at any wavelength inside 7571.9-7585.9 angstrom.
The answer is 5.83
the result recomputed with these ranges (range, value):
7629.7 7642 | 5.72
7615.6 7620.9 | 5.73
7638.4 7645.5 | 5.81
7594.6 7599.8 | 5.84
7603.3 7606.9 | 5.9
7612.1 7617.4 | 5.79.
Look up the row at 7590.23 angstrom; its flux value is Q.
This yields 5.81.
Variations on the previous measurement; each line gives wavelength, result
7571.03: 5.85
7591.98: 5.8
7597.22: 5.87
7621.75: 5.71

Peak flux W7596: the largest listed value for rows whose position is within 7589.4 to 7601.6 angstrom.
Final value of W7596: 5.93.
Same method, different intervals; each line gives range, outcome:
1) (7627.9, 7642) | 5.83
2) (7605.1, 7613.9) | 5.9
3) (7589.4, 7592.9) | 5.81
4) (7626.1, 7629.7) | 5.71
